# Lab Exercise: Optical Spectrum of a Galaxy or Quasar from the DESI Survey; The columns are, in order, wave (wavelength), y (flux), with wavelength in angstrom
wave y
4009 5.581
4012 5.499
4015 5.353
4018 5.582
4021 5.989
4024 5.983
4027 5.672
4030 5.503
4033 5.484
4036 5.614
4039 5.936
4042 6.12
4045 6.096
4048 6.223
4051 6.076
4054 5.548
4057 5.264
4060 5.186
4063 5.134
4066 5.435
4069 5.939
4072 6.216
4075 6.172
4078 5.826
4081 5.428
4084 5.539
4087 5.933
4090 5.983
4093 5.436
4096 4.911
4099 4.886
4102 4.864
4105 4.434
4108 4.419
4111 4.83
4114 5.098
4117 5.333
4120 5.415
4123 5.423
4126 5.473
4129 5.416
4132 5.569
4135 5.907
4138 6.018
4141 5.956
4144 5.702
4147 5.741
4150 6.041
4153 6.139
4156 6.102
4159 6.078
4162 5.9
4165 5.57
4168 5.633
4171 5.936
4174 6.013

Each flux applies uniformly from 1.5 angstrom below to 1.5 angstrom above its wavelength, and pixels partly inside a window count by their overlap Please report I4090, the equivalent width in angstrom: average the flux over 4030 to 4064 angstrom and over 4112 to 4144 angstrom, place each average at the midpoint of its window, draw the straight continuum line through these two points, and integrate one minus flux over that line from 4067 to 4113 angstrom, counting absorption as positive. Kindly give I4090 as 2.0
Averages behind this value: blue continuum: 5.7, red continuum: 5.56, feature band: 5.39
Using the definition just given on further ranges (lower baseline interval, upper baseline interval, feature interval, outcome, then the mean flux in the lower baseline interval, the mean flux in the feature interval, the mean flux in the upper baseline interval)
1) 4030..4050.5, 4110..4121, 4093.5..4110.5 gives 1.8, 5.89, 4.75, 5.17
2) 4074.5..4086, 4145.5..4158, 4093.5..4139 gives 5.2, 5.71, 5.2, 6.01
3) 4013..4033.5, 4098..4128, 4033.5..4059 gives -1.6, 5.66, 5.83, 5.03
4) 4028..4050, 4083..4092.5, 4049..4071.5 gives 1.0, 5.85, 5.56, 5.79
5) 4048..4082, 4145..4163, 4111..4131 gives 1.9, 5.69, 5.33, 5.99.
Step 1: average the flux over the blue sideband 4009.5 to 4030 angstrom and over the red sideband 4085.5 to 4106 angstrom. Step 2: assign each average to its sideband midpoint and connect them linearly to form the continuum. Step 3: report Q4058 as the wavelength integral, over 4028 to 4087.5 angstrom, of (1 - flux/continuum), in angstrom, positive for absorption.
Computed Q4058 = -3.1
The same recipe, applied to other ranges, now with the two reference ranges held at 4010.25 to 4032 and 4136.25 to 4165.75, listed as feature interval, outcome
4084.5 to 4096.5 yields 0.38 angstrom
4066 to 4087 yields -0.21 angstrom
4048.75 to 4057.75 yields 0.02 angstrom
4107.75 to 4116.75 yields 1.45 angstrom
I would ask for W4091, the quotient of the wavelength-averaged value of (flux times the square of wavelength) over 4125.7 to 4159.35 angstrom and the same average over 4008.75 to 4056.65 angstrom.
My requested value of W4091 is 1.1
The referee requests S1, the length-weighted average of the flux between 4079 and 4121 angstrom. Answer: 5.18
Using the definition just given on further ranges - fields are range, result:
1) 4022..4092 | 5.75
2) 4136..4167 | 5.92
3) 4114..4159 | 5.72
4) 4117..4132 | 5.44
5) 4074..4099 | 5.6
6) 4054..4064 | 5.25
